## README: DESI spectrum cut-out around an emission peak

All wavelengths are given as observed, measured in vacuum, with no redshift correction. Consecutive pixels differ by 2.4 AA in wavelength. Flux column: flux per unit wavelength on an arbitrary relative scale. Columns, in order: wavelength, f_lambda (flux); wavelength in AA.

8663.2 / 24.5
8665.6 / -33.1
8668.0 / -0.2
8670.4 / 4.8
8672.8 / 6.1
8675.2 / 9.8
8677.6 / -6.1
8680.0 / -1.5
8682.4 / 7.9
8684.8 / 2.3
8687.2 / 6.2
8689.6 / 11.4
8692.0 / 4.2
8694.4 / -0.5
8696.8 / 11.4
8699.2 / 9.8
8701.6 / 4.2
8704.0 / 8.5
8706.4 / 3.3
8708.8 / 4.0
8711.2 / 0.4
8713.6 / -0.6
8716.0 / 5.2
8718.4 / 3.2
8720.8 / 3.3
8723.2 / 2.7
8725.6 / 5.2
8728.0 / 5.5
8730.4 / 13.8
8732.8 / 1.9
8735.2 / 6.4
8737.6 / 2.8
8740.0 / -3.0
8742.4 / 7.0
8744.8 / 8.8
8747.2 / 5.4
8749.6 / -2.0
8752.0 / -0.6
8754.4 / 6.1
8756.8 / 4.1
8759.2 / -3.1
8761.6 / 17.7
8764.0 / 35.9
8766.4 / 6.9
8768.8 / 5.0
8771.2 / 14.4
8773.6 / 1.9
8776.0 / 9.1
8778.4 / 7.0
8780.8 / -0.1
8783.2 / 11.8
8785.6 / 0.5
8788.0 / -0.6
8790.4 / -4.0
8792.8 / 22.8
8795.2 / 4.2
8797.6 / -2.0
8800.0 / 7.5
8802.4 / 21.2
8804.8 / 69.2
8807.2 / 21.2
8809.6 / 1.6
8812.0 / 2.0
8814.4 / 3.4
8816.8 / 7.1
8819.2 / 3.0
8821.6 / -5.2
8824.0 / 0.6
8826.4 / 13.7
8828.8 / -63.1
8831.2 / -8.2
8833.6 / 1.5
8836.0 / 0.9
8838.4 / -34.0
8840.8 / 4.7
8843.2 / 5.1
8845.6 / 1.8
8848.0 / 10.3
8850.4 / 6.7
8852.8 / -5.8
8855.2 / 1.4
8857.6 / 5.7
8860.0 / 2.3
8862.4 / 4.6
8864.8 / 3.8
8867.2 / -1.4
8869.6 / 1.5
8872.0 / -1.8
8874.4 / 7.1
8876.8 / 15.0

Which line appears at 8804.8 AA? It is H-gamma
